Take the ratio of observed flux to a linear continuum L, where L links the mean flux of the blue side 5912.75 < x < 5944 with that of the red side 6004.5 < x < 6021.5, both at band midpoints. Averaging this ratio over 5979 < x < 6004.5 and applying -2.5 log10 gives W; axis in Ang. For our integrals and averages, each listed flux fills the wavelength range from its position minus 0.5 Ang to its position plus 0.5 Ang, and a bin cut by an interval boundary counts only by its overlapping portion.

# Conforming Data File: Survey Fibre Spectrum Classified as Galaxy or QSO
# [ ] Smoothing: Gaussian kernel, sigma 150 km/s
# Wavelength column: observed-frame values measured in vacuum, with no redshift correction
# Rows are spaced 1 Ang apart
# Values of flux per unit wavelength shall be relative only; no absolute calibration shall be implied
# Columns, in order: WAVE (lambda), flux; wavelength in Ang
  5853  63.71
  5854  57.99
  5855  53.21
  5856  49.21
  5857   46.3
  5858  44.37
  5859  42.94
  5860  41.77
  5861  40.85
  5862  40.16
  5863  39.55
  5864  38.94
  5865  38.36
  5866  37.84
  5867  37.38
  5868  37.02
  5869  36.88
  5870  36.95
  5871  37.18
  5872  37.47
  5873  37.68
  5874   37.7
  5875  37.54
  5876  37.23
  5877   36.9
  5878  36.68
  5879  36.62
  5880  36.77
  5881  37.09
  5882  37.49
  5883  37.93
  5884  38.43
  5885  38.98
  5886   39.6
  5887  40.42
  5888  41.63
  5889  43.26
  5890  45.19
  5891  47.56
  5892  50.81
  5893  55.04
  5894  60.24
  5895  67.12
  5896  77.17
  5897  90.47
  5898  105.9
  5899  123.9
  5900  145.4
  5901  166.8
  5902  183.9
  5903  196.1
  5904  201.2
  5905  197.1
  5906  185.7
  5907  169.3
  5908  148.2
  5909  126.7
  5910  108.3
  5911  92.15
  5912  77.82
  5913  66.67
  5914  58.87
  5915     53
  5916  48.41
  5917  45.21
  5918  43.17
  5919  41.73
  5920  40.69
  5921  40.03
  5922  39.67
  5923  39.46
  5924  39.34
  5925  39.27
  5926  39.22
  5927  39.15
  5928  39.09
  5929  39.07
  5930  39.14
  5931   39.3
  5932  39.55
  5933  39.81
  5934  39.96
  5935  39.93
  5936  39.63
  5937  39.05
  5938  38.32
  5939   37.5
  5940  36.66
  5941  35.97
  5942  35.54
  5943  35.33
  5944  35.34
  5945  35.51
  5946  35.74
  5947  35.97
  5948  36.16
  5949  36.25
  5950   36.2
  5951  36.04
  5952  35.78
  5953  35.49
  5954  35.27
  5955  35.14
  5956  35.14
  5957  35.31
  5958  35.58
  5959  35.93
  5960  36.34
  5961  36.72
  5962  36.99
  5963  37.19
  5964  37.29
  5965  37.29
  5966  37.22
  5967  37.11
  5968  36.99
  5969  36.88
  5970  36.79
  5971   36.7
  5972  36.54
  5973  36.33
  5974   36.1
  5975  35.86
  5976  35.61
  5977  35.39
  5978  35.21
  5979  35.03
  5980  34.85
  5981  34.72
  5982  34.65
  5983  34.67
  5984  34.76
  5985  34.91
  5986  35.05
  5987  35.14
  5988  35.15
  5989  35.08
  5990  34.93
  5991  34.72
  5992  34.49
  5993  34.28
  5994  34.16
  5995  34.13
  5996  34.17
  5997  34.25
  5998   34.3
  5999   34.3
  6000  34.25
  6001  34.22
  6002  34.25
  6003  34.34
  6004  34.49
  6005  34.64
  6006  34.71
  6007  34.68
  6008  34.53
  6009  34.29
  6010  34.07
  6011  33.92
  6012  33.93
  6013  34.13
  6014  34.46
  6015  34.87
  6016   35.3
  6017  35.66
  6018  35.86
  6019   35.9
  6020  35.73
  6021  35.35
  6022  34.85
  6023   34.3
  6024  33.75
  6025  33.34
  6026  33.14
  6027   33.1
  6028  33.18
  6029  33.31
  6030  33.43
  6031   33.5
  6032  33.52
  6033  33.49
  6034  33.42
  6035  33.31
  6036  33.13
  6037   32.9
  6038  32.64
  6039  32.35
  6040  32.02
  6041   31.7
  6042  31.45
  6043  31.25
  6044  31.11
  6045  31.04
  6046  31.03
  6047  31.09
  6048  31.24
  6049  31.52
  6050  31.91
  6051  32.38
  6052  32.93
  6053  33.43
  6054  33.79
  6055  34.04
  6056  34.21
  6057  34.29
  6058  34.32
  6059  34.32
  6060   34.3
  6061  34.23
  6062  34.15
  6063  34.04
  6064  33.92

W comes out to 0.06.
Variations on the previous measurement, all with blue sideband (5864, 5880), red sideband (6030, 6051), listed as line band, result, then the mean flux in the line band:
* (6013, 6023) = -0.07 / 35.2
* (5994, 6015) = -0.03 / 34.3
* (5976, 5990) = -0.03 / 35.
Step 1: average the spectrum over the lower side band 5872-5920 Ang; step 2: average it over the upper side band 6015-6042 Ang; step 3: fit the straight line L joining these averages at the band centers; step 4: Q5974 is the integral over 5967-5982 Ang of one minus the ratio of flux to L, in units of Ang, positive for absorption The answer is 4.6 Ang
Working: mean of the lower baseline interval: 78.5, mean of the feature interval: 35.9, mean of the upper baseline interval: 33.8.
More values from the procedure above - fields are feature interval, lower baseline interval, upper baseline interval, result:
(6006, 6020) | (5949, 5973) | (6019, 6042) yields -0.2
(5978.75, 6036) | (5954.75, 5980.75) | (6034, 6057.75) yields -0.2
